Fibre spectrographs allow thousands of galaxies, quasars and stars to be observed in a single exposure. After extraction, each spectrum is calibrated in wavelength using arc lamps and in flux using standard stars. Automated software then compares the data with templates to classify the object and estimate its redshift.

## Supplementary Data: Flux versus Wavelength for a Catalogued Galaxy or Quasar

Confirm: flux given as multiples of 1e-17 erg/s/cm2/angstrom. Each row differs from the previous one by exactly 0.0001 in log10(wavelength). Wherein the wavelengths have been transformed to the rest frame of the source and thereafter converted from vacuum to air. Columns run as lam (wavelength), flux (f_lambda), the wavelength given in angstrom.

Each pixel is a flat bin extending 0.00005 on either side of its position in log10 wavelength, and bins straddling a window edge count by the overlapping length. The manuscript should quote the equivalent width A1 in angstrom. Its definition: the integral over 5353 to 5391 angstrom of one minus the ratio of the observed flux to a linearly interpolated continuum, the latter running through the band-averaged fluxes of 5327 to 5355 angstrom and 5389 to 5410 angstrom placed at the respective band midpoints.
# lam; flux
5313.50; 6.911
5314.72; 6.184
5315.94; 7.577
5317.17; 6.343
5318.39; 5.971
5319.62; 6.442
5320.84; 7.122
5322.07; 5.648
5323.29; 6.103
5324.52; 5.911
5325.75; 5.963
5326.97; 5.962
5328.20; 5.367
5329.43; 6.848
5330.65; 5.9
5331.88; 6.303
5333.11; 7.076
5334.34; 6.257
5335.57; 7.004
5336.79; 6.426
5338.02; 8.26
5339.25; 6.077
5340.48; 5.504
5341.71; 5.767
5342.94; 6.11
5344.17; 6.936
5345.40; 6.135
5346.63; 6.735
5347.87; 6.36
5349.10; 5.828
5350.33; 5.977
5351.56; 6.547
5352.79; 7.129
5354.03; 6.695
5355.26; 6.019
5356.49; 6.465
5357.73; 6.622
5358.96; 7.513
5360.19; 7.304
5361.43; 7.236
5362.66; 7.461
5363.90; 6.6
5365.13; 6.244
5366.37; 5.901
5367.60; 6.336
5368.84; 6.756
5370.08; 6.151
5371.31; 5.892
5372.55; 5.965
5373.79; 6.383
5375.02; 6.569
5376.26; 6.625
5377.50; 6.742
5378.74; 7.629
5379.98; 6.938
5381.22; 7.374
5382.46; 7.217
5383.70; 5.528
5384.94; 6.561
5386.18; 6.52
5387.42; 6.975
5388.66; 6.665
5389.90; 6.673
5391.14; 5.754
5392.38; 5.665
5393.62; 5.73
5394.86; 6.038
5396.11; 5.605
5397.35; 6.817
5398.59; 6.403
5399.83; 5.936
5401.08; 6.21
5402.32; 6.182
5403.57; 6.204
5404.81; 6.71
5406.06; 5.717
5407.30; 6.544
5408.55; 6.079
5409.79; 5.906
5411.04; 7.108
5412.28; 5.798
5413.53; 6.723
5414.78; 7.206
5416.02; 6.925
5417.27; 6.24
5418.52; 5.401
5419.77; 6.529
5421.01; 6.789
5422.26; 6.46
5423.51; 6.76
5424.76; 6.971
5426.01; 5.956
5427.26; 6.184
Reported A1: -2.3 angstrom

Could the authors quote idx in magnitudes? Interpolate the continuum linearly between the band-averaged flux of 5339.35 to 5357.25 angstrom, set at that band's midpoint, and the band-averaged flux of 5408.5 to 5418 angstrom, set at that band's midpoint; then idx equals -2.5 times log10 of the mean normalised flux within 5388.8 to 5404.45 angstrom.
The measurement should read 0.06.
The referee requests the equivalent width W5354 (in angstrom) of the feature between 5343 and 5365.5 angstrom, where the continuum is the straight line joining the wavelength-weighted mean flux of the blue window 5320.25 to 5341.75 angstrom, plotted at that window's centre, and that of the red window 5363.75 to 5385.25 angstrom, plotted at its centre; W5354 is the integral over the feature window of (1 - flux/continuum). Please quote -0.8 angstrom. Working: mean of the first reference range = 6.32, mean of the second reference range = 6.52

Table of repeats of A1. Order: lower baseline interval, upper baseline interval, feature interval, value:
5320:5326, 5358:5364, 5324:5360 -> 1.54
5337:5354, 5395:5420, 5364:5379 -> -0.10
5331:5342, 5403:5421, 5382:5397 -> 0.42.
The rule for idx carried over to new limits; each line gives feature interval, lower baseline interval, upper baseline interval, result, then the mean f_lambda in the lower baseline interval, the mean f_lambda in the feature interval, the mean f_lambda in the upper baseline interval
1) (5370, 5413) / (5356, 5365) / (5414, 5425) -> 0.07 mag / 6.99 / 6.37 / 6.58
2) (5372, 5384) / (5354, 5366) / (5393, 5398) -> -0.05 mag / 6.8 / 6.73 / 6.05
